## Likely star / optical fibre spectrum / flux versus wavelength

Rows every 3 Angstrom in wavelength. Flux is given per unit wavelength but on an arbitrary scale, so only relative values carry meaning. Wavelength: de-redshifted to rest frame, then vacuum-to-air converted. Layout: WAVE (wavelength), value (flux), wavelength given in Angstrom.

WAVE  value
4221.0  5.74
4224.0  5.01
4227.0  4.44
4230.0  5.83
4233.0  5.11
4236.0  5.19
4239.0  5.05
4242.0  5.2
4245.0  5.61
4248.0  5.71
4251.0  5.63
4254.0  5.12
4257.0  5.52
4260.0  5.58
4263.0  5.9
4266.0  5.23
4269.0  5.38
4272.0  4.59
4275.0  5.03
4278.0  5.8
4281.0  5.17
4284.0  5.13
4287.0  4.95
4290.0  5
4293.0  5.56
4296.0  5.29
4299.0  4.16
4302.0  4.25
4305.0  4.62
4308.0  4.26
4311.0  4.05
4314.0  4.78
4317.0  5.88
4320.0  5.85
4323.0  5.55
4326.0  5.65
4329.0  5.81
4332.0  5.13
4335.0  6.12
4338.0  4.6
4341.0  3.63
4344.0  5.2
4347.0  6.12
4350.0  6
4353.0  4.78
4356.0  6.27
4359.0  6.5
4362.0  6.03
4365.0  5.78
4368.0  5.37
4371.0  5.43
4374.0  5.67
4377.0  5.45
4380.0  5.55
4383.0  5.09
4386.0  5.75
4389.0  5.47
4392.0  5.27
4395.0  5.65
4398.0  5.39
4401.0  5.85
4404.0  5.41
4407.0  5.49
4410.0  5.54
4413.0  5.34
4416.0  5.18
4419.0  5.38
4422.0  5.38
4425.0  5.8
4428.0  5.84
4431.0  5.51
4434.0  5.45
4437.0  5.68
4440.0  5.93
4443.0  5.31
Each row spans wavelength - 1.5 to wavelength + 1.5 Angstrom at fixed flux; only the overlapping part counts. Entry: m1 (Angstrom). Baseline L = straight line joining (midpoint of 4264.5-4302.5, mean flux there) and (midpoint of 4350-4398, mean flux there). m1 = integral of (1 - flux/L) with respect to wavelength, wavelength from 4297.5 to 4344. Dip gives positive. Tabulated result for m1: 2.9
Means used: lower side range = 5.06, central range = 4.96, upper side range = 5.61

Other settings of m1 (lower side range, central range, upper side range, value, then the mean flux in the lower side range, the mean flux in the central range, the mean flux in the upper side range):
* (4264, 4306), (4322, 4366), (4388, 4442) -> -2.39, 5.03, 5.54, 5.53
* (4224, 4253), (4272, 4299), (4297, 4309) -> -3.11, 5.29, 5.14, 4.37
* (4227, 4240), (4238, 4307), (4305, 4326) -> -0.61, 5.21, 5.19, 5.07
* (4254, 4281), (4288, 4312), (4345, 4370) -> 3.72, 5.35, 4.67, 5.83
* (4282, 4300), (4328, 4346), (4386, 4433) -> 0.45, 5.04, 5.09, 5.51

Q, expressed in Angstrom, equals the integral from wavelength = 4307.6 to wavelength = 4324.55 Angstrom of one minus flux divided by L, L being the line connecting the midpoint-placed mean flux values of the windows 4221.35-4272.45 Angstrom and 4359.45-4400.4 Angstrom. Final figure 1.0 Angstrom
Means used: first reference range 5.32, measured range 5.12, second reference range 5.56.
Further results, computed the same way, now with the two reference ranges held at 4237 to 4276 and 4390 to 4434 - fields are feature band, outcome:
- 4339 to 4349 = 0.8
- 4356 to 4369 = -1.3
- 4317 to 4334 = -0.7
